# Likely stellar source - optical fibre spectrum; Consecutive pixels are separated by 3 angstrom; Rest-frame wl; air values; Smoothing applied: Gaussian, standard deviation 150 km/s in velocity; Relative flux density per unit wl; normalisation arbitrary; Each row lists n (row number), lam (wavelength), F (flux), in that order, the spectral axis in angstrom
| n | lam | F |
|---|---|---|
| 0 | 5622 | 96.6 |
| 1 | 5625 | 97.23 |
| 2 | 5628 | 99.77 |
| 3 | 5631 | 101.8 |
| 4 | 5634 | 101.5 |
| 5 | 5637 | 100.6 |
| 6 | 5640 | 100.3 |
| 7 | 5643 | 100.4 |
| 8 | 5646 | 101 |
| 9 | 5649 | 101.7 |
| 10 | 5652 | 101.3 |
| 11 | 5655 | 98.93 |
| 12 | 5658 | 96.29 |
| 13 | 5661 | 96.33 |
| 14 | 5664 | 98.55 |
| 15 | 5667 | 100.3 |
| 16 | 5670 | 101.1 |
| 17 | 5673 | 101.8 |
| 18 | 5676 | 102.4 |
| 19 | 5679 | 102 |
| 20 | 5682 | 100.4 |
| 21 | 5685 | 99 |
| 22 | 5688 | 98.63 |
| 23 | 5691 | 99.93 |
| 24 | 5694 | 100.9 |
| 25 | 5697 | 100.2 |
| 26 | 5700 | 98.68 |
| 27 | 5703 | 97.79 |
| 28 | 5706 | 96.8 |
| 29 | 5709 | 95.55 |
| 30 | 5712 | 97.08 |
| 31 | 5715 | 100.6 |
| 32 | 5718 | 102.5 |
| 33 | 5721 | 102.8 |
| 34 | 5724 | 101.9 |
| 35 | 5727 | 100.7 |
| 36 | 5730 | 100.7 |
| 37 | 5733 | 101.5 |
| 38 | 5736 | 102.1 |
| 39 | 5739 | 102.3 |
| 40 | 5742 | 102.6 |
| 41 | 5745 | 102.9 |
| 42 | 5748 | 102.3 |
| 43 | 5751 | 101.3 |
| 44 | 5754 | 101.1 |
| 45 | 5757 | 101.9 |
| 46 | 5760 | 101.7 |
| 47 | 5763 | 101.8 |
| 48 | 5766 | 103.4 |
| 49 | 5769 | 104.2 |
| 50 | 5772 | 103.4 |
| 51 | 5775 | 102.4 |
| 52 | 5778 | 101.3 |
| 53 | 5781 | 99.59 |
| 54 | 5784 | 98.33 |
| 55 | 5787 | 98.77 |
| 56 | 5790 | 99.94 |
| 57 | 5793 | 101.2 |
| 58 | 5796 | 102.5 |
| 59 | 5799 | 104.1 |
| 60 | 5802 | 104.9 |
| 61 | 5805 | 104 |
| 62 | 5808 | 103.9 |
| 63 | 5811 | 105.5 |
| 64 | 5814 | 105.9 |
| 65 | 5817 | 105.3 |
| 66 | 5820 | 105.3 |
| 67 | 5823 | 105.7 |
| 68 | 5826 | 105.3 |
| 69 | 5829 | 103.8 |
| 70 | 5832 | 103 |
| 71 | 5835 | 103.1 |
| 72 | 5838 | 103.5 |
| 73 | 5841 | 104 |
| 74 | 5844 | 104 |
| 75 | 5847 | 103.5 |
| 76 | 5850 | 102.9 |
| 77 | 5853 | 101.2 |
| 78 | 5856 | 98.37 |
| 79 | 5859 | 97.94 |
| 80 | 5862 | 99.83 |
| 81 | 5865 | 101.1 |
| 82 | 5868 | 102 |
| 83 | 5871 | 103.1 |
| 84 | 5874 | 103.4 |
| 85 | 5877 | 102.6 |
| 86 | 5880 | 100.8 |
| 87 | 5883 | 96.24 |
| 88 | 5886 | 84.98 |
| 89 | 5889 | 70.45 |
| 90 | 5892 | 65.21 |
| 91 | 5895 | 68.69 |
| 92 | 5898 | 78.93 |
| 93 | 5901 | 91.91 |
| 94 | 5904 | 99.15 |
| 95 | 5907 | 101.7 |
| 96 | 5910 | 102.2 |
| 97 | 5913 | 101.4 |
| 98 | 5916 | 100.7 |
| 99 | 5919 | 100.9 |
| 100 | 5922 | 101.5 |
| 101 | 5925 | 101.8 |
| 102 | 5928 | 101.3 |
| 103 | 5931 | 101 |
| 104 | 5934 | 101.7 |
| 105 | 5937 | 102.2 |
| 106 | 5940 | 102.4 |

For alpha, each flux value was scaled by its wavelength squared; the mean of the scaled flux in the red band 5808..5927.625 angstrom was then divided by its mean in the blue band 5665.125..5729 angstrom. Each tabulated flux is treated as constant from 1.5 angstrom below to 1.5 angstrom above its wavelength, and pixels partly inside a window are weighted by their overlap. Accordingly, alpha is 1.04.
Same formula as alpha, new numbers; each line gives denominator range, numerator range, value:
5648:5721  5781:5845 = 1.09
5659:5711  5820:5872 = 1.09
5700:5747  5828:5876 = 1.06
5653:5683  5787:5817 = 1.09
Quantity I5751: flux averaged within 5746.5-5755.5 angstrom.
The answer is 102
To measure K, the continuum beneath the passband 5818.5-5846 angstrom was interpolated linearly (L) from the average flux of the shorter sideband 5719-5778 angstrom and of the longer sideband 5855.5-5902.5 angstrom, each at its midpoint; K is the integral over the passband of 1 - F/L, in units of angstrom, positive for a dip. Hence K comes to -2.6 angstrom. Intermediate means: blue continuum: 102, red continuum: 91.5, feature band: 104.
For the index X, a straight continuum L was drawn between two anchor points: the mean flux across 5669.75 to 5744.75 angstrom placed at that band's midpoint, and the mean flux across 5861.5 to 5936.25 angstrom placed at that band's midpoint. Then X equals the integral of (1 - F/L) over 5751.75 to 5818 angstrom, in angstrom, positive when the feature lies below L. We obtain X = -2.8 angstrom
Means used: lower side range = 100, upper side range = 95.3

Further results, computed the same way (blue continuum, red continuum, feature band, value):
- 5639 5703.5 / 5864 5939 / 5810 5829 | -1.63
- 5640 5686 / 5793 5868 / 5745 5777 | -0.14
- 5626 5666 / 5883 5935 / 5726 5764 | -1.82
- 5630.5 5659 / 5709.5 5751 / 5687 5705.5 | 0.32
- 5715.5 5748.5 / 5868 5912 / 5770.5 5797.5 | -0.66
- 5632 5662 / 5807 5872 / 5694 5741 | 0.44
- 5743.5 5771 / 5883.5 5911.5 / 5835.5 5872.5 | -4.62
